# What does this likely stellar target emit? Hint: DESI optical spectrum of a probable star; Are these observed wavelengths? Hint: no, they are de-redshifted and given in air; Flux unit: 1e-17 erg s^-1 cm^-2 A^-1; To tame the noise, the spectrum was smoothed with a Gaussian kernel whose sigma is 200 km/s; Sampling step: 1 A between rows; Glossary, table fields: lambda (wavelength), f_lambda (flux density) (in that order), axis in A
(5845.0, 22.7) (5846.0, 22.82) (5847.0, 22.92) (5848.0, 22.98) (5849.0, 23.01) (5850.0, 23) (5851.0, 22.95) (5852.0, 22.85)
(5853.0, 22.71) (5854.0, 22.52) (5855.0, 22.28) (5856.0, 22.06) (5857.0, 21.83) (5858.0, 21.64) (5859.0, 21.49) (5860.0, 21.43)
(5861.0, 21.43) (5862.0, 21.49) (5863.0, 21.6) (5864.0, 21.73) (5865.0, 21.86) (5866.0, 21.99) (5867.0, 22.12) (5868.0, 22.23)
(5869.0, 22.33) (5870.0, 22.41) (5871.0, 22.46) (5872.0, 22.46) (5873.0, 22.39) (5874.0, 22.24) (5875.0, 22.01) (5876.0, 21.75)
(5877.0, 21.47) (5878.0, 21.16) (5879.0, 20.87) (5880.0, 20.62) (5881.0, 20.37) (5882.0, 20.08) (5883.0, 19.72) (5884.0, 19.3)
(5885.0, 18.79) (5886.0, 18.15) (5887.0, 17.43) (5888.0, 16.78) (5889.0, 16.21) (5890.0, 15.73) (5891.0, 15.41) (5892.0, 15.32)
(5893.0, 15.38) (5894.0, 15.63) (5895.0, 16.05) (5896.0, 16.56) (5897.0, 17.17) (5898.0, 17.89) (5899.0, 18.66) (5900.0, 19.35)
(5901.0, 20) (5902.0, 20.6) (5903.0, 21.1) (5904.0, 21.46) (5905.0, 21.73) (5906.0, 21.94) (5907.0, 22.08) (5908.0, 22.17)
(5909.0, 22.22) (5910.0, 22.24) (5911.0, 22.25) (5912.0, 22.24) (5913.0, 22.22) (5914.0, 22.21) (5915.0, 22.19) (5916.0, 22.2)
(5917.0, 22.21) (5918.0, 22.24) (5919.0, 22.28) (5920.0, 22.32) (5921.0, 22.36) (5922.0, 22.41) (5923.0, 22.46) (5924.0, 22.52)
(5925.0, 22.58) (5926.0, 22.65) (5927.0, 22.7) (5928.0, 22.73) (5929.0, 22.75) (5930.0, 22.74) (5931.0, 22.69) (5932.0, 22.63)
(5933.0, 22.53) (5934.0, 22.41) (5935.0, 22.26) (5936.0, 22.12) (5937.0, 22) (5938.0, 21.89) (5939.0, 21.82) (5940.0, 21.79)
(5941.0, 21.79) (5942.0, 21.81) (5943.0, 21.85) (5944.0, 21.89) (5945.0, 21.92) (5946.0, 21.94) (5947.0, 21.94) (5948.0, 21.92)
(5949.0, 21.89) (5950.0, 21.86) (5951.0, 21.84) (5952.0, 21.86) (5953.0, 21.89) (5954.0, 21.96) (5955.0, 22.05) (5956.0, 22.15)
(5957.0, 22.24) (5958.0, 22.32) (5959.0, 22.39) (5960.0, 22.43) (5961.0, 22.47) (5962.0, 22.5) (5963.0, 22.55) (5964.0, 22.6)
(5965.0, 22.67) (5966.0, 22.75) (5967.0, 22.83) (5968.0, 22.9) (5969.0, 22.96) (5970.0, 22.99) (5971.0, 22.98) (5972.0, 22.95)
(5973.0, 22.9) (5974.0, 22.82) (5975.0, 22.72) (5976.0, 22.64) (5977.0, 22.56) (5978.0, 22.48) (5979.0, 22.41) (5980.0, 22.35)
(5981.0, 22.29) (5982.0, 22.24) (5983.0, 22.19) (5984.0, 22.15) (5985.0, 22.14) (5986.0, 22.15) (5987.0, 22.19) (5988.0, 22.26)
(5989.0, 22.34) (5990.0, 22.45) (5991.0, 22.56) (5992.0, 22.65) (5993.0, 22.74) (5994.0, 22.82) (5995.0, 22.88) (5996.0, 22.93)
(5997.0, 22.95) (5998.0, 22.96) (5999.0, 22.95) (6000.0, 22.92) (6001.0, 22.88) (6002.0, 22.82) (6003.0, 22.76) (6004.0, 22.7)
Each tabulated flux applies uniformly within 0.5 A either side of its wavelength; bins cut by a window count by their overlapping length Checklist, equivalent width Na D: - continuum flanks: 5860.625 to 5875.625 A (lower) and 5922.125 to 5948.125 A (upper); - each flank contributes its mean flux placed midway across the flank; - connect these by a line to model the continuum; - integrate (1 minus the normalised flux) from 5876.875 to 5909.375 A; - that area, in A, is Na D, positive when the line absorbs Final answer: 4.6 A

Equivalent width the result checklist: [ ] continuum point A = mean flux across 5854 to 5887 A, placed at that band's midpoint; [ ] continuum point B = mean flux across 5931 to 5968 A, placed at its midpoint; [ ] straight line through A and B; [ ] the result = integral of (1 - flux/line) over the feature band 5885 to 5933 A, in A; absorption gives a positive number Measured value 2.9 A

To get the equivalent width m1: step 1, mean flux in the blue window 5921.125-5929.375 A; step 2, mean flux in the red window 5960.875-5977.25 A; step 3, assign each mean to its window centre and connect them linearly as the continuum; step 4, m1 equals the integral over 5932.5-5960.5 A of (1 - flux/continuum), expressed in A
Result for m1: 0.8 A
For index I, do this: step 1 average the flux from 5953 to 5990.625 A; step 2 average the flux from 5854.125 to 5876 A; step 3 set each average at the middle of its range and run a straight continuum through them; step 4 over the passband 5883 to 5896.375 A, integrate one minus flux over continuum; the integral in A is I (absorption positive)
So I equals 3.2 A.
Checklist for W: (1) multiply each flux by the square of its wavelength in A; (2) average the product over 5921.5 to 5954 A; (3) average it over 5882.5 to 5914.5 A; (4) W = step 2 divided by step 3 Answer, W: 1.17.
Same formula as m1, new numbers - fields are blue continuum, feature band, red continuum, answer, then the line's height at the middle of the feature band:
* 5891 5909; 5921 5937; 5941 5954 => -1.4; 20.8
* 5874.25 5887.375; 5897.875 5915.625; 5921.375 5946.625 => -0.1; 21.2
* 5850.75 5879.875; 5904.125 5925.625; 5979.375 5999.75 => 0.0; 22.2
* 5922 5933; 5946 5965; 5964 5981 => 0.4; 22.7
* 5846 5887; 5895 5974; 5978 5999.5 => 0.7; 22.1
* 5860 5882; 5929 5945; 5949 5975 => 0.1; 22.3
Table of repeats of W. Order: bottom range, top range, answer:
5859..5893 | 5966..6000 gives 1.16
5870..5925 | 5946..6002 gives 1.13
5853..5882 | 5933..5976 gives 1.05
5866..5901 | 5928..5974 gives 1.18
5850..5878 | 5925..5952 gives 1.03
